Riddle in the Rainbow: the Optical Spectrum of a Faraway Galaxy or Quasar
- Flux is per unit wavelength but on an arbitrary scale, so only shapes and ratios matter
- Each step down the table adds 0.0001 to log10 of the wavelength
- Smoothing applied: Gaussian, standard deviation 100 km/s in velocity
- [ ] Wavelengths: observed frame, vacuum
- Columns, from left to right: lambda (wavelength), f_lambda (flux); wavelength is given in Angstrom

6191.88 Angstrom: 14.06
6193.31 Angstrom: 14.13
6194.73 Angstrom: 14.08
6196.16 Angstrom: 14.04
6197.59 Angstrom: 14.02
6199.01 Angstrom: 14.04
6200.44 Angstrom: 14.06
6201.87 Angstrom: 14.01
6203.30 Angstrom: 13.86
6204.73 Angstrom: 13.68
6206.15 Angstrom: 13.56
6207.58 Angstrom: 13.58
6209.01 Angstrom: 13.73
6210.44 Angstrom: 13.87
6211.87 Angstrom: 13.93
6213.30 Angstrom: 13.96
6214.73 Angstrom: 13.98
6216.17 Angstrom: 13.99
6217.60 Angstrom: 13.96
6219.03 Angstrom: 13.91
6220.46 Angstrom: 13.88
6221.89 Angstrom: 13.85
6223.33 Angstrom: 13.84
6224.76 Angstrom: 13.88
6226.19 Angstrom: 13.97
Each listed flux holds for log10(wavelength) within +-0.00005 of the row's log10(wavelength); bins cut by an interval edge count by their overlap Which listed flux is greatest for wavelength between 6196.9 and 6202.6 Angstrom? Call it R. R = 14.06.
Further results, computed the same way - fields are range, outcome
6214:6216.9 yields 13.99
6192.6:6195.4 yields 14.13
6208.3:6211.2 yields 13.87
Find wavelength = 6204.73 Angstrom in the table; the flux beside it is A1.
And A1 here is 13.68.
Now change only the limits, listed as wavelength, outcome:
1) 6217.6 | 13.96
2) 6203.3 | 13.86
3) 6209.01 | 13.73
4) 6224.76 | 13.88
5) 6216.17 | 13.99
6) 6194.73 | 14.08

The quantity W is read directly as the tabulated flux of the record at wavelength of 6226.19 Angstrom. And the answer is 13.97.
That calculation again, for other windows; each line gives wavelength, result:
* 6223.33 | 13.84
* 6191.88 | 14.06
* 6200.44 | 14.06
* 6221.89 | 13.85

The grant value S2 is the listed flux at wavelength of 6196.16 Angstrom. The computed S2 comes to 14.04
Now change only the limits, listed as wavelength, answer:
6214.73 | 13.98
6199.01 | 14.04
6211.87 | 13.93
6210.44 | 13.87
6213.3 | 13.96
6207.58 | 13.58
